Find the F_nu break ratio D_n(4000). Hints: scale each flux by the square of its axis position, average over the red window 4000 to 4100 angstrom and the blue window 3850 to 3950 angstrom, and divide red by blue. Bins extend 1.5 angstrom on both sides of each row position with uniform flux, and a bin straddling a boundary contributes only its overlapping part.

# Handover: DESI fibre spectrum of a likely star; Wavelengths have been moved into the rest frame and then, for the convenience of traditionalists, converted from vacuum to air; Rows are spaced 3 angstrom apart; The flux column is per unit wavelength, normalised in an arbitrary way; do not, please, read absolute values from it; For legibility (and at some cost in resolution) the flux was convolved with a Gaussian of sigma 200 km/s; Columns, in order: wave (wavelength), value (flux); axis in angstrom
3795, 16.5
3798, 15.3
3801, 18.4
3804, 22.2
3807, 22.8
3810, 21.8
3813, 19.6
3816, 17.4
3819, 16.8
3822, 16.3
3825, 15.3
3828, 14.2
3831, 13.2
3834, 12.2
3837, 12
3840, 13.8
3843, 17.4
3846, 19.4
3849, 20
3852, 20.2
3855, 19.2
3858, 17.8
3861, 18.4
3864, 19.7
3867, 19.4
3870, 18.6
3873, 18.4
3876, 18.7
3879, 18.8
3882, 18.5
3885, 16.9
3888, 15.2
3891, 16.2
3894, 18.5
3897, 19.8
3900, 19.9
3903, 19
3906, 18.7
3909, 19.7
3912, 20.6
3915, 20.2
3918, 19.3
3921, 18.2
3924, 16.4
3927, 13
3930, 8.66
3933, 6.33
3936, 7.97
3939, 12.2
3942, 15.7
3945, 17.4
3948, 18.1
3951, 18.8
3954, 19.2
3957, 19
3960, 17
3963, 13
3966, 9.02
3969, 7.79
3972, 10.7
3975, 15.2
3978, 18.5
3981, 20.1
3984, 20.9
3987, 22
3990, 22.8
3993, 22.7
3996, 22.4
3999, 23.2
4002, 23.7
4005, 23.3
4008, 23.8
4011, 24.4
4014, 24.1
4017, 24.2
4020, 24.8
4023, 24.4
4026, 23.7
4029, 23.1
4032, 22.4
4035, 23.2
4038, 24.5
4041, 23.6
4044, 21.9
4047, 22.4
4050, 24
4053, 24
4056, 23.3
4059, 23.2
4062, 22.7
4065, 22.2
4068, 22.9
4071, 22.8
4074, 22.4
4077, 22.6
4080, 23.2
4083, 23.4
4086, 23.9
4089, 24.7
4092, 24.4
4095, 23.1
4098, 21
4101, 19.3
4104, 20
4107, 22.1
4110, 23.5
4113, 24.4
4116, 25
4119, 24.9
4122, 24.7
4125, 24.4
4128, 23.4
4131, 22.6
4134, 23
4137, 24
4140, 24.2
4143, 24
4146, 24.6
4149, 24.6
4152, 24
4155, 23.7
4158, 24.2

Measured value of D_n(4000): 1.5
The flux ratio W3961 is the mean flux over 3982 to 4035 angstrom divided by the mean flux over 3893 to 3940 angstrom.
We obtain 1.44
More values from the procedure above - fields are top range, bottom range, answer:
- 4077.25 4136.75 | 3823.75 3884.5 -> 1.34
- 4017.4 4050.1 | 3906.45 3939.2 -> 1.56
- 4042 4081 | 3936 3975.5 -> 1.57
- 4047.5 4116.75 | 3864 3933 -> 1.30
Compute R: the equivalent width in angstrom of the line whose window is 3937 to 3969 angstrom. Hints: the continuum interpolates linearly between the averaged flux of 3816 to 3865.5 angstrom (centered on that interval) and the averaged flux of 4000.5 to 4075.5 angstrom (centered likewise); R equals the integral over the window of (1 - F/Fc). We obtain 7.86 angstrom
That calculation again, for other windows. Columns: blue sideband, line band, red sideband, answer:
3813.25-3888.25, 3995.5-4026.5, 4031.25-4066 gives -2.61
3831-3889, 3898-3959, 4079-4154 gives 8.37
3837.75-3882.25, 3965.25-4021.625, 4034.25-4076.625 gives 3.45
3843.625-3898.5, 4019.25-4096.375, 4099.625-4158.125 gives -4.15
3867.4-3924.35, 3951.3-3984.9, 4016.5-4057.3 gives 8.90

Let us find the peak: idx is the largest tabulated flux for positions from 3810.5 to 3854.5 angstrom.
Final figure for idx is 20.2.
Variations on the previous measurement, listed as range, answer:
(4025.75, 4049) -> 24.5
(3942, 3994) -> 22.8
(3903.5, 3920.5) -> 20.6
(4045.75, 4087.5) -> 24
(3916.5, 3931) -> 19.3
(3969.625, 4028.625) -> 24.8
